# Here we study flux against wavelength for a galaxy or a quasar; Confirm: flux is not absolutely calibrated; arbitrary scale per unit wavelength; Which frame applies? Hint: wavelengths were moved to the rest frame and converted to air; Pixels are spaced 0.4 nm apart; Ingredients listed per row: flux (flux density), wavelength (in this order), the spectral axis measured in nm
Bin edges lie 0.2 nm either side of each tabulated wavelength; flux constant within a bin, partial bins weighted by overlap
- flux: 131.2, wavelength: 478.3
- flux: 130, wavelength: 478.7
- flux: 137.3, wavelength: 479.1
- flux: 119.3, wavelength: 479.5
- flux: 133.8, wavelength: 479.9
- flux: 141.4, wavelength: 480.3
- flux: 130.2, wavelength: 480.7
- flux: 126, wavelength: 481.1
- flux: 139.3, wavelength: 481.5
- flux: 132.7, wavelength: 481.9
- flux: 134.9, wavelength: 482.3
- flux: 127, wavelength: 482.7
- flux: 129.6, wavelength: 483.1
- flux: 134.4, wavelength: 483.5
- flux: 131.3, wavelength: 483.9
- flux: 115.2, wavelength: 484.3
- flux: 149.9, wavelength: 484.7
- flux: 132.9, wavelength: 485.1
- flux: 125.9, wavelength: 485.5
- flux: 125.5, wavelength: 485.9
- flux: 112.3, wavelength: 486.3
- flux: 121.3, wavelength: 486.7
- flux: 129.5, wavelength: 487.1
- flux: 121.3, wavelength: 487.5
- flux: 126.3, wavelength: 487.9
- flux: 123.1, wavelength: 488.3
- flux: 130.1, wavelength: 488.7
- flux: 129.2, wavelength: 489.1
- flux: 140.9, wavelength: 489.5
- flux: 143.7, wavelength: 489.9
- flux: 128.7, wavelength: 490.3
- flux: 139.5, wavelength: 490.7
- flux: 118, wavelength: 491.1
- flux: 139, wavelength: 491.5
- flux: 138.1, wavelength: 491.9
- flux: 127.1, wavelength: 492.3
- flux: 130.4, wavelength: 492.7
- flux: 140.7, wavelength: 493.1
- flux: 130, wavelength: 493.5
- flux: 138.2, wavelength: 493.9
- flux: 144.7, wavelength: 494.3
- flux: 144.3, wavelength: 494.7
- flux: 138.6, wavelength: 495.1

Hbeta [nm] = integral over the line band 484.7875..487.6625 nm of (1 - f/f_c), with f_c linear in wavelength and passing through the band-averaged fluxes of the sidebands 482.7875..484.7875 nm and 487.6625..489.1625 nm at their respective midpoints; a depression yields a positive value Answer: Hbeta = 0.080 nm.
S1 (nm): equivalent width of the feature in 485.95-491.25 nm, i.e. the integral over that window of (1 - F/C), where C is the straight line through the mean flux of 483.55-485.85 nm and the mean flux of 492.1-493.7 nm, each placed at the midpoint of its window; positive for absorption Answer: 0.14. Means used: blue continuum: 131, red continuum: 132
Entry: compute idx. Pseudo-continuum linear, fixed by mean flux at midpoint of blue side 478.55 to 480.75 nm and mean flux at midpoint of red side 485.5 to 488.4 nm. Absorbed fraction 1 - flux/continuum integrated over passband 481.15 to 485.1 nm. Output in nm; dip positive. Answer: -0.145 nm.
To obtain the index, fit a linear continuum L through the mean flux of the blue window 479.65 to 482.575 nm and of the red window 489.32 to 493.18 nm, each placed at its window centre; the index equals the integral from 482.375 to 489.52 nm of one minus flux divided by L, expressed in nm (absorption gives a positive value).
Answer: 0.32 nm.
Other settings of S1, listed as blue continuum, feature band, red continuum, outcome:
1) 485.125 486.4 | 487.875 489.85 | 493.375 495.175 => -0.03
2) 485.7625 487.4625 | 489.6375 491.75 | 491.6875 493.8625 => -0.07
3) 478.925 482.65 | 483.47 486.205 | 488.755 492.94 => 0.06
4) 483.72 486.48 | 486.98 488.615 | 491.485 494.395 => 0.06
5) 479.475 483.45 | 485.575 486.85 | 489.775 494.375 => 0.12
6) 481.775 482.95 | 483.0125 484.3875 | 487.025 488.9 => 0.02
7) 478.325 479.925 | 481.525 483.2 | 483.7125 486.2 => -0.03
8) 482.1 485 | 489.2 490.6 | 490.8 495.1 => -0.03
